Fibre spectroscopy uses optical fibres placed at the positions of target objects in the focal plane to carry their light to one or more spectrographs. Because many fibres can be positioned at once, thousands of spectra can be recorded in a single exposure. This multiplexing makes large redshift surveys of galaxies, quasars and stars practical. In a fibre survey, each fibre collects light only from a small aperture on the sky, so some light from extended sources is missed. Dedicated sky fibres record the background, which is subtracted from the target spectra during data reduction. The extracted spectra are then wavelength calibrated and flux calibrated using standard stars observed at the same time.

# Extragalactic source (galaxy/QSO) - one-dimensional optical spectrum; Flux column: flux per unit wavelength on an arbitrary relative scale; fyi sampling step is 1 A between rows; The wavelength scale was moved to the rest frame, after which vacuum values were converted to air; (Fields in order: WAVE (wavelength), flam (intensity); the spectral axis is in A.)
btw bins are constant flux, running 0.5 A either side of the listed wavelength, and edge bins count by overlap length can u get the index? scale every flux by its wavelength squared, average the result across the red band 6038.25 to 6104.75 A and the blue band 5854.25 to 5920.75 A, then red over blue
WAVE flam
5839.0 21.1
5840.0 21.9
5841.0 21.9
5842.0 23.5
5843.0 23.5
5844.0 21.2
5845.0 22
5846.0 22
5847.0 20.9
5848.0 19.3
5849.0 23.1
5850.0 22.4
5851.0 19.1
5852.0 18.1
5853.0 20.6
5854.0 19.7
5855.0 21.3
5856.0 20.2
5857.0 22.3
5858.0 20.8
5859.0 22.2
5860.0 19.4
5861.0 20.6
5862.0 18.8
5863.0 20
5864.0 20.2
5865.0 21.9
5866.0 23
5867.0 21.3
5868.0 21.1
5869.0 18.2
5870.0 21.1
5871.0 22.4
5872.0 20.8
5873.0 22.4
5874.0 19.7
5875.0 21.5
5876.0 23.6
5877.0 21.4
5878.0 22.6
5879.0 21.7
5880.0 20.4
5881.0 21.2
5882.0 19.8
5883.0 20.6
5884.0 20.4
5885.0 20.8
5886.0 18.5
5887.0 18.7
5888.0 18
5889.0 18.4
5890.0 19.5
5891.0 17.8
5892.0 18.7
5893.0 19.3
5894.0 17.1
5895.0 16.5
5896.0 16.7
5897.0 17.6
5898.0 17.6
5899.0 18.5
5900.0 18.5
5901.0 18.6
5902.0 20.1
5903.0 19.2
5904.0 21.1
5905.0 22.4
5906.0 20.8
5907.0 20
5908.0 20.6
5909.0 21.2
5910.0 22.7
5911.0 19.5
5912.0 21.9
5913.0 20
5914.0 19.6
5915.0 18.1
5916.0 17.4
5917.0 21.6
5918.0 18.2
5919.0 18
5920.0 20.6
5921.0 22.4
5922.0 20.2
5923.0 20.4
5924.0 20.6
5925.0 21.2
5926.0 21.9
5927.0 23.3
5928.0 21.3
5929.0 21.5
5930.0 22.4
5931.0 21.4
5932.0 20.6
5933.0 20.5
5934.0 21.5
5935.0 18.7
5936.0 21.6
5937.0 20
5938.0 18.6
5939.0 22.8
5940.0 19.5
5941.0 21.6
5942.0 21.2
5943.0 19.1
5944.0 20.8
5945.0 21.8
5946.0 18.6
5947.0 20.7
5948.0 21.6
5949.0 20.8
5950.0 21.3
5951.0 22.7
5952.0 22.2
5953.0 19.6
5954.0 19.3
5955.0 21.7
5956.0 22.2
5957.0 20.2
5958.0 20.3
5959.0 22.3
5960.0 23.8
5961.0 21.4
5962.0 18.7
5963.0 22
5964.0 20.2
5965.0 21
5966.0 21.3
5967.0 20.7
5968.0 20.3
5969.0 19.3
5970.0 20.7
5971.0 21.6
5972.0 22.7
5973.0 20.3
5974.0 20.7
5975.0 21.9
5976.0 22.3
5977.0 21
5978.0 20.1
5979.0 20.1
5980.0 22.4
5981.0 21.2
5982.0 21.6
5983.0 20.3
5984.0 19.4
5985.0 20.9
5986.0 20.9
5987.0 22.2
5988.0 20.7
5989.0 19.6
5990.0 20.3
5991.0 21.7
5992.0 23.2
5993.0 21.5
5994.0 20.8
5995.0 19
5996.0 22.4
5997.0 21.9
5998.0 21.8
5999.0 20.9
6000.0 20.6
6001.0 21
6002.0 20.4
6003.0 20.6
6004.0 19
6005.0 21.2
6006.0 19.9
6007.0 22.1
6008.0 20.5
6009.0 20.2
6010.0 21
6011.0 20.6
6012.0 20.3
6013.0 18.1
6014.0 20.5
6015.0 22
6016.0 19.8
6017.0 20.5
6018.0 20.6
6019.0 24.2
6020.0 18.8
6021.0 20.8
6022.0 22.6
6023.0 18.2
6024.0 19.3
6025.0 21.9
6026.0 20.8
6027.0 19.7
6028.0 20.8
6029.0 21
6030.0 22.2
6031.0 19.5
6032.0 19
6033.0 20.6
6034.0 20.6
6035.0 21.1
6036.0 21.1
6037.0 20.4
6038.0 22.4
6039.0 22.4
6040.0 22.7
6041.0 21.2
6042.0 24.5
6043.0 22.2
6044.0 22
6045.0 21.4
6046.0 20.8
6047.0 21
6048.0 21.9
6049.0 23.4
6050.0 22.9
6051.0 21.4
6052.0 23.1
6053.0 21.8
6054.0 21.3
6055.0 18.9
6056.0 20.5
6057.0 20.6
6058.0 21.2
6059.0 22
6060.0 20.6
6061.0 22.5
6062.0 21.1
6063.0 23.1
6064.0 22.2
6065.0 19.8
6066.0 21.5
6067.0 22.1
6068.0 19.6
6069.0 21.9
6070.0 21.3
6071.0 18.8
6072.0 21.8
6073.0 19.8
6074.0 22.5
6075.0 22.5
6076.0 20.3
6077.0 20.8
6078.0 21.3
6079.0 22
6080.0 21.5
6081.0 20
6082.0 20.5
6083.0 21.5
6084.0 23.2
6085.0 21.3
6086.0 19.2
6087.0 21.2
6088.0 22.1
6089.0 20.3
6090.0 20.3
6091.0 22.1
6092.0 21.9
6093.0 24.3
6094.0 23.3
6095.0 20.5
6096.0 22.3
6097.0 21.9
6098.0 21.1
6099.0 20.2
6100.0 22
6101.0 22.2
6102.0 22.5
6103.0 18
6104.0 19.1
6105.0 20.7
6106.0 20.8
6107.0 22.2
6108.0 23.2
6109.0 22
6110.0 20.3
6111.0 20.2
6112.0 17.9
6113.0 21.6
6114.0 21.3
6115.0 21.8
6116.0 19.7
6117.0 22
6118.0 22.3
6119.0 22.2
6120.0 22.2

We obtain 1.14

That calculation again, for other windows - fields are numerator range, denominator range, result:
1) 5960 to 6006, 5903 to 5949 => 1.03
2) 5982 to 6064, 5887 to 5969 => 1.07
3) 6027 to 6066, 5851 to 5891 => 1.11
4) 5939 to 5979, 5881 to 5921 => 1.10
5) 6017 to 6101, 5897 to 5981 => 1.07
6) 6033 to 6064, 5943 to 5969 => 1.07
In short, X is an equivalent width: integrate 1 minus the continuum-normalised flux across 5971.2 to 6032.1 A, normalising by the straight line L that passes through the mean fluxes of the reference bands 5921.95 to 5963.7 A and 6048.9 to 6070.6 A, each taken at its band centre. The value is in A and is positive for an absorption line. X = 1.1 A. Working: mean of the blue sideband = 21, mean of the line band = 20.8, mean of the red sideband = 21.4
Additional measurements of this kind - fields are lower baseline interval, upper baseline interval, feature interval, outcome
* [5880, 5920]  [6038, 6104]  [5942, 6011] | -2.1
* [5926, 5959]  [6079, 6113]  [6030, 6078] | -0.5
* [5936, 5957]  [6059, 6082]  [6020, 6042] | 0.2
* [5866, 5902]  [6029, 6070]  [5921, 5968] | -1.4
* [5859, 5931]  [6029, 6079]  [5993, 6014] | 0.4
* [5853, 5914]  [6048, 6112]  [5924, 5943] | -0.5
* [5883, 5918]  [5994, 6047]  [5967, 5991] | -0.6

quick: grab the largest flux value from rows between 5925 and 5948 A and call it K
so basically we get 23.3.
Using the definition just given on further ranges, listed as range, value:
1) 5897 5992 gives 23.8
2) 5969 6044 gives 24.5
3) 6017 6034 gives 24.2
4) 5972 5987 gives 22.7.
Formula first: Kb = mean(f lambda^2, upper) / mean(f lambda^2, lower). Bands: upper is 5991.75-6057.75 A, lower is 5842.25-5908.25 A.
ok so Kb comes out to 1.1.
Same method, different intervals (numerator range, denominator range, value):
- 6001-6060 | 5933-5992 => 1.03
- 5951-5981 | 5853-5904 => 1.08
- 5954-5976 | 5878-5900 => 1.14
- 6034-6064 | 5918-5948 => 1.09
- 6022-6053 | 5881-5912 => 1.15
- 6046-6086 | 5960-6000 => 1.04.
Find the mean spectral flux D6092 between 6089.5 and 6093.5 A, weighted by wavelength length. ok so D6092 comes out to 22.1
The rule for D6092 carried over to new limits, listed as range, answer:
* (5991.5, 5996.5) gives 21.4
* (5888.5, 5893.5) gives 18.7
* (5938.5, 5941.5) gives 21.3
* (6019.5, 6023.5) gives 20.1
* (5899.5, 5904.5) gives 19.5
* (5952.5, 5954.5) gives 19.5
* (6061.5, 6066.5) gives 21.5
